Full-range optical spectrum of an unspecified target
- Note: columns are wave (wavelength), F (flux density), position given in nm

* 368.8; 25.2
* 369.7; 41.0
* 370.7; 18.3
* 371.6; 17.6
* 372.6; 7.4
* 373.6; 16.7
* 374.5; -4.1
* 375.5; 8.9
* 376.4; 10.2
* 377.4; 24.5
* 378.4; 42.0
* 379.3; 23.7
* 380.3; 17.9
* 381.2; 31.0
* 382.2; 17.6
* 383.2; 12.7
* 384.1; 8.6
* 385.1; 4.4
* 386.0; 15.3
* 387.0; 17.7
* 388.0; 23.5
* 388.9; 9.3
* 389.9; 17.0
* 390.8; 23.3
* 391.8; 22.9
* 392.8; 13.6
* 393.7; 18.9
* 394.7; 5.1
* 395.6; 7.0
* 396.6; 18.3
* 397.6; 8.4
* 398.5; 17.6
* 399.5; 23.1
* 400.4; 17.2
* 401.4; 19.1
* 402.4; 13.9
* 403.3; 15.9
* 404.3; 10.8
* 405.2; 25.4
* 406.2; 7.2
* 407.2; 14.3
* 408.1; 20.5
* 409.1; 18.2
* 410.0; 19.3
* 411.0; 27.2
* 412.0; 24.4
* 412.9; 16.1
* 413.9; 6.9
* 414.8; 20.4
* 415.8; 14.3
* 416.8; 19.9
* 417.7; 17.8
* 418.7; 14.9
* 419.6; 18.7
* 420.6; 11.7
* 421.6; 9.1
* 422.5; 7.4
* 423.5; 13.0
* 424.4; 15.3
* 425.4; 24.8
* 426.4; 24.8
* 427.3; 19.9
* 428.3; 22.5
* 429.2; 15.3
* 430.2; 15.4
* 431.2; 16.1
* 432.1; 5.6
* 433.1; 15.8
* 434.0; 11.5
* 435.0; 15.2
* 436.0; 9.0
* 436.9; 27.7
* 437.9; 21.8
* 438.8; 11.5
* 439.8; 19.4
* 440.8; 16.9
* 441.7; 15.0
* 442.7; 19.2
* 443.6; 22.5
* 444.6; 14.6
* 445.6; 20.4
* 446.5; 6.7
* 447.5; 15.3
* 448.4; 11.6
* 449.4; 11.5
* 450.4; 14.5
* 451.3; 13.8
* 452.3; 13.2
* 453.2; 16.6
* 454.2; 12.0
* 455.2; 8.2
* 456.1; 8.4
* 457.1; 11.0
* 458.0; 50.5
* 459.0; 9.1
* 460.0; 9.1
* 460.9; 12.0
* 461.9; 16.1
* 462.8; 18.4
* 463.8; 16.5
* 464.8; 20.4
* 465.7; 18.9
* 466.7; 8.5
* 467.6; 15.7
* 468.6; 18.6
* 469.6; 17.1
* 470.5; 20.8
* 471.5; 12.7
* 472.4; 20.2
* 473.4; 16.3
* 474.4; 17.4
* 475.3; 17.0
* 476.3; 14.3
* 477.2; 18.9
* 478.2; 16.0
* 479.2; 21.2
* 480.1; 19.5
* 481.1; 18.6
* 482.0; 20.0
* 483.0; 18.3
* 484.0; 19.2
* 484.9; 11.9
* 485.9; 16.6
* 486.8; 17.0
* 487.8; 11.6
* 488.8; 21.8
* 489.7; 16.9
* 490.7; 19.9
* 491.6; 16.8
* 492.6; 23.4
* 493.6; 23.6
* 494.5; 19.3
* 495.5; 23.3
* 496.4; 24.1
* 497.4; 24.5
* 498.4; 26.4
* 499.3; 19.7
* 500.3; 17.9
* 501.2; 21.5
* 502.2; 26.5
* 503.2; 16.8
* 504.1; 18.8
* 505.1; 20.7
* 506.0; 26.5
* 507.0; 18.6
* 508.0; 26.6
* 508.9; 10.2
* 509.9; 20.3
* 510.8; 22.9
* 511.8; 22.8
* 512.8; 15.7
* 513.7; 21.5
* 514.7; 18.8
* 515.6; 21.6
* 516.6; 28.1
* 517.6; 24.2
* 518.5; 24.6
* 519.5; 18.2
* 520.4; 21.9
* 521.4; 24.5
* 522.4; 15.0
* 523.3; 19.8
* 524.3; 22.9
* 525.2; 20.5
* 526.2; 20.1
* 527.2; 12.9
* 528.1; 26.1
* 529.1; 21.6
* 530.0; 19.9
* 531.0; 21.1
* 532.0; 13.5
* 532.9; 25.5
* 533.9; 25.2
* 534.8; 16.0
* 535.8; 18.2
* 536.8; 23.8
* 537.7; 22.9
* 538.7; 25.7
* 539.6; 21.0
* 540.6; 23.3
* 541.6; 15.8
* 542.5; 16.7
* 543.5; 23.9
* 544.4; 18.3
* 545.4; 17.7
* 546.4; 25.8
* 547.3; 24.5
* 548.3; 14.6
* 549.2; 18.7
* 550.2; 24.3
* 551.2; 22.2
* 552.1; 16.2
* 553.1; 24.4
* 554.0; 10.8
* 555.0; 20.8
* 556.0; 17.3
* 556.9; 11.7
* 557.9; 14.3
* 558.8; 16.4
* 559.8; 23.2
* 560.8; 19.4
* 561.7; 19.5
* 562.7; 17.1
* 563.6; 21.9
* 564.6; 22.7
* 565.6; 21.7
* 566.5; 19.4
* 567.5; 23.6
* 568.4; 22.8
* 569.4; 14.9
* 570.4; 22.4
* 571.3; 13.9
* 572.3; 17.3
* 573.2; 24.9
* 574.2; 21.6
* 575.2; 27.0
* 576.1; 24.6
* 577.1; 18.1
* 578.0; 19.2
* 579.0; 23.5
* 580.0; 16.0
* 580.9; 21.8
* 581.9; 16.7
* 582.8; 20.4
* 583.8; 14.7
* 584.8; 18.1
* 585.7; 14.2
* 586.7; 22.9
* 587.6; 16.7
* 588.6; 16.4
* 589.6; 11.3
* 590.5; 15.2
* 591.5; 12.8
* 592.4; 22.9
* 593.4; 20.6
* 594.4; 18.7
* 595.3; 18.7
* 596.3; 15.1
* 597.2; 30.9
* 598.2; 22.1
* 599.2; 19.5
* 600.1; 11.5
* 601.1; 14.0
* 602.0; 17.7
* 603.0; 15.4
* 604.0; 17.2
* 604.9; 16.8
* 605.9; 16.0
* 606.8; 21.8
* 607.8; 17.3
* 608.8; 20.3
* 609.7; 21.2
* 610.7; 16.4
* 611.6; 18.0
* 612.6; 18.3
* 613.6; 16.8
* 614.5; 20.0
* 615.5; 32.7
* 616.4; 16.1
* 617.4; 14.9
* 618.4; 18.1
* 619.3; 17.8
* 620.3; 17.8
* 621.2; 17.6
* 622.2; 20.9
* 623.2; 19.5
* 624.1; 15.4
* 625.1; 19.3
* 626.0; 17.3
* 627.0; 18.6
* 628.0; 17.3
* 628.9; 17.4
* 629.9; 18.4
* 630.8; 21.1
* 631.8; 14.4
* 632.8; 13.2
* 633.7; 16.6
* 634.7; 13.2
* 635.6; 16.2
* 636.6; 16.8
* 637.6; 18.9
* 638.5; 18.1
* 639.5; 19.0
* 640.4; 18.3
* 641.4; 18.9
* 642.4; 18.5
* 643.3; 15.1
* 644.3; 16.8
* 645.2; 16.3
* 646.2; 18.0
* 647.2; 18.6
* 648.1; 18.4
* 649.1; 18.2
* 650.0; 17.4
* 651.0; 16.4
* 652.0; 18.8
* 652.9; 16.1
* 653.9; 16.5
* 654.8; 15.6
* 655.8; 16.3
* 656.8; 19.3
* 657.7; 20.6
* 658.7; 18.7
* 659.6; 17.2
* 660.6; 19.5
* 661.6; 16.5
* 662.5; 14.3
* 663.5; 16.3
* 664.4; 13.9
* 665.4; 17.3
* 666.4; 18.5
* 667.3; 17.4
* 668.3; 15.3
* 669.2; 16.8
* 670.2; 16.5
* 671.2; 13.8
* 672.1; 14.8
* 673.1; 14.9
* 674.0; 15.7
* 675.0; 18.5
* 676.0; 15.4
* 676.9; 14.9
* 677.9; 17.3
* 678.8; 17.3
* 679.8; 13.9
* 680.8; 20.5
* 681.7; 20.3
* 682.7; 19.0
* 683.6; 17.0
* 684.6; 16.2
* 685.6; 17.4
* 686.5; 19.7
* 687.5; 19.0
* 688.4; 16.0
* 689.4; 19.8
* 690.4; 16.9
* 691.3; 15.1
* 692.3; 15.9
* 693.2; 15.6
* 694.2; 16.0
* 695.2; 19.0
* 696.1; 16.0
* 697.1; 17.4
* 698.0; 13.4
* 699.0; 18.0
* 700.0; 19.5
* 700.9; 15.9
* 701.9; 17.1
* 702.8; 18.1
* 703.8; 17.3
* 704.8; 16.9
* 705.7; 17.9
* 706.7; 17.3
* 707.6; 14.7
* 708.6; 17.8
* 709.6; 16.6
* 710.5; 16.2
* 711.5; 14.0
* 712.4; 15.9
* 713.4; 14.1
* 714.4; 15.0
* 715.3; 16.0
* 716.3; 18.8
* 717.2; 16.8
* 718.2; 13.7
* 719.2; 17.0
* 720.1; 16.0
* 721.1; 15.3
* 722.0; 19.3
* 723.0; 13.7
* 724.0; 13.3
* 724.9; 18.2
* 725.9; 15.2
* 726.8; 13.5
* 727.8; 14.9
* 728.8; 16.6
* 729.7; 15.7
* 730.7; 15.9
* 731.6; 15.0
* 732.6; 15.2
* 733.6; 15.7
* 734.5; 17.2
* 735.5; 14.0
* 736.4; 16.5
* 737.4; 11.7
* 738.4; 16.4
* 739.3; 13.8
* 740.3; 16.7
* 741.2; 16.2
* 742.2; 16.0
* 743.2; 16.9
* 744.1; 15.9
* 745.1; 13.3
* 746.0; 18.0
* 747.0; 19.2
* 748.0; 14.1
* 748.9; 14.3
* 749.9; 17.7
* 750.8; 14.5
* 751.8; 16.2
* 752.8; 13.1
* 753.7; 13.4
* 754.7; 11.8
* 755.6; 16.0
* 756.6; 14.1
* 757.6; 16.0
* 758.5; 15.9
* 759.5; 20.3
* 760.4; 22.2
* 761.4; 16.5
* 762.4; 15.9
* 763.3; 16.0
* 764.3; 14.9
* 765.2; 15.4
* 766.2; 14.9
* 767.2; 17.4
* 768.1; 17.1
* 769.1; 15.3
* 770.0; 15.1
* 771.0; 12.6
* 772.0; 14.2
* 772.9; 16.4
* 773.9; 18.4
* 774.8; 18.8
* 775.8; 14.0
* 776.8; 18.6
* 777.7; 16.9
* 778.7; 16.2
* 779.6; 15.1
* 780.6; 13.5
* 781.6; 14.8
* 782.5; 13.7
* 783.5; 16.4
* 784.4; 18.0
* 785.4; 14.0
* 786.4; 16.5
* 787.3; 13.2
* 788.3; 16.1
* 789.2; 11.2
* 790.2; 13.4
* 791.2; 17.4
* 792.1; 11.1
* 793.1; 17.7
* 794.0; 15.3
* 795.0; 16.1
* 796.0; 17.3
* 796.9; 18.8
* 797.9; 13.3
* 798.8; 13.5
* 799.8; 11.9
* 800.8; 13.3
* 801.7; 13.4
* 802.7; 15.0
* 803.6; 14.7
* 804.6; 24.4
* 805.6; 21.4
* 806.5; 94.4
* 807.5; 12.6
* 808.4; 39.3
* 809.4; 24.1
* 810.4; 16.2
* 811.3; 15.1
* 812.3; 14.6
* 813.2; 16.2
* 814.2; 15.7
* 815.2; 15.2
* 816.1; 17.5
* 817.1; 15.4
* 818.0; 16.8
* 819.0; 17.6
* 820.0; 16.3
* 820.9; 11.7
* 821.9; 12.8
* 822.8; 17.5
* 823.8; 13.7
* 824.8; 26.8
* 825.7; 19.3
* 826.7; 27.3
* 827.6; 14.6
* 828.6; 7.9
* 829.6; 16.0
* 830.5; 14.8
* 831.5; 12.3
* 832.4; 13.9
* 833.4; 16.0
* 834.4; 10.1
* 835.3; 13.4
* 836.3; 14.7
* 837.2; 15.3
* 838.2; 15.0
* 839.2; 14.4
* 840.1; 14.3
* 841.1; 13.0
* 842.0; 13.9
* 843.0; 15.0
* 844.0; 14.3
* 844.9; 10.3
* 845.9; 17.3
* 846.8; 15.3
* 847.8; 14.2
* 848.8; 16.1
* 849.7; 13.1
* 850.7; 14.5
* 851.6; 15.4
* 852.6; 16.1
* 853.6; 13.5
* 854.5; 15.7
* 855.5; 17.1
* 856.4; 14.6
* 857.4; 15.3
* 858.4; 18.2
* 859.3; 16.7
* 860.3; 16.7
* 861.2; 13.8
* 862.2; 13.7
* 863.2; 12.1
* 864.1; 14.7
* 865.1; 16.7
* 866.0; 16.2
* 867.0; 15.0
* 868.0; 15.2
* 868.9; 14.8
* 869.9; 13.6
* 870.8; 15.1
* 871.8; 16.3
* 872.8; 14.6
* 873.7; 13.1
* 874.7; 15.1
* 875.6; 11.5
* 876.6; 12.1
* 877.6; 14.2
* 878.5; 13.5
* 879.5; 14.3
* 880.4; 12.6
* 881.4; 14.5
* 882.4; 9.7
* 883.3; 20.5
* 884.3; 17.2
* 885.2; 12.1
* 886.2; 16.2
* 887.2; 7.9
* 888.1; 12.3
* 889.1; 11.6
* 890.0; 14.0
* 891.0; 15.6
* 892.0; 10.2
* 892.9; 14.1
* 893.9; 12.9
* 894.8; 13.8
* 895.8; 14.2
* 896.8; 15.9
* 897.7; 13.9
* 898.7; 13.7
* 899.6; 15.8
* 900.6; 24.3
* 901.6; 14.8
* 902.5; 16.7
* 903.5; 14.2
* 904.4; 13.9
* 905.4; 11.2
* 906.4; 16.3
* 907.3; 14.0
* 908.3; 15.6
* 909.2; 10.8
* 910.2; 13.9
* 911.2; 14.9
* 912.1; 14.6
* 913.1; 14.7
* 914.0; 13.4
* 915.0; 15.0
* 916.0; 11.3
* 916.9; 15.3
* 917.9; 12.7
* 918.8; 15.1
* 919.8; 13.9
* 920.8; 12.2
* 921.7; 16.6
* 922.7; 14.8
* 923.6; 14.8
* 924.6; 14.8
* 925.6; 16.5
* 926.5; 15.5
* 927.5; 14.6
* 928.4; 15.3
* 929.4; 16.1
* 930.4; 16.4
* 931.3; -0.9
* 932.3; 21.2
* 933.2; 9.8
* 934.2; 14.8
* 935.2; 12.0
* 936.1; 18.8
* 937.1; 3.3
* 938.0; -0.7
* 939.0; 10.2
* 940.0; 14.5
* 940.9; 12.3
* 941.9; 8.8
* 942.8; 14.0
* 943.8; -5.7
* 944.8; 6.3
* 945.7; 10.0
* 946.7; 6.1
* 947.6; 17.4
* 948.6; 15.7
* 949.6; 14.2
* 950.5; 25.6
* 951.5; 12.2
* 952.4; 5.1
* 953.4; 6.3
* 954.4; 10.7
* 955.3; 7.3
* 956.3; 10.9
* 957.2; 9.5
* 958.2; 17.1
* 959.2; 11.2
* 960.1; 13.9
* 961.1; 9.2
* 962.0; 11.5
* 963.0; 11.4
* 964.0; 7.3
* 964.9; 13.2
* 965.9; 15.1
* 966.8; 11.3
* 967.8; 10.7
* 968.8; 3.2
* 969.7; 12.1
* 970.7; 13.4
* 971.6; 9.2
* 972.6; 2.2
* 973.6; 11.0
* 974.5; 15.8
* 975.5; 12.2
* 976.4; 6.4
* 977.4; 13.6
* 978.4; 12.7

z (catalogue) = 0.228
